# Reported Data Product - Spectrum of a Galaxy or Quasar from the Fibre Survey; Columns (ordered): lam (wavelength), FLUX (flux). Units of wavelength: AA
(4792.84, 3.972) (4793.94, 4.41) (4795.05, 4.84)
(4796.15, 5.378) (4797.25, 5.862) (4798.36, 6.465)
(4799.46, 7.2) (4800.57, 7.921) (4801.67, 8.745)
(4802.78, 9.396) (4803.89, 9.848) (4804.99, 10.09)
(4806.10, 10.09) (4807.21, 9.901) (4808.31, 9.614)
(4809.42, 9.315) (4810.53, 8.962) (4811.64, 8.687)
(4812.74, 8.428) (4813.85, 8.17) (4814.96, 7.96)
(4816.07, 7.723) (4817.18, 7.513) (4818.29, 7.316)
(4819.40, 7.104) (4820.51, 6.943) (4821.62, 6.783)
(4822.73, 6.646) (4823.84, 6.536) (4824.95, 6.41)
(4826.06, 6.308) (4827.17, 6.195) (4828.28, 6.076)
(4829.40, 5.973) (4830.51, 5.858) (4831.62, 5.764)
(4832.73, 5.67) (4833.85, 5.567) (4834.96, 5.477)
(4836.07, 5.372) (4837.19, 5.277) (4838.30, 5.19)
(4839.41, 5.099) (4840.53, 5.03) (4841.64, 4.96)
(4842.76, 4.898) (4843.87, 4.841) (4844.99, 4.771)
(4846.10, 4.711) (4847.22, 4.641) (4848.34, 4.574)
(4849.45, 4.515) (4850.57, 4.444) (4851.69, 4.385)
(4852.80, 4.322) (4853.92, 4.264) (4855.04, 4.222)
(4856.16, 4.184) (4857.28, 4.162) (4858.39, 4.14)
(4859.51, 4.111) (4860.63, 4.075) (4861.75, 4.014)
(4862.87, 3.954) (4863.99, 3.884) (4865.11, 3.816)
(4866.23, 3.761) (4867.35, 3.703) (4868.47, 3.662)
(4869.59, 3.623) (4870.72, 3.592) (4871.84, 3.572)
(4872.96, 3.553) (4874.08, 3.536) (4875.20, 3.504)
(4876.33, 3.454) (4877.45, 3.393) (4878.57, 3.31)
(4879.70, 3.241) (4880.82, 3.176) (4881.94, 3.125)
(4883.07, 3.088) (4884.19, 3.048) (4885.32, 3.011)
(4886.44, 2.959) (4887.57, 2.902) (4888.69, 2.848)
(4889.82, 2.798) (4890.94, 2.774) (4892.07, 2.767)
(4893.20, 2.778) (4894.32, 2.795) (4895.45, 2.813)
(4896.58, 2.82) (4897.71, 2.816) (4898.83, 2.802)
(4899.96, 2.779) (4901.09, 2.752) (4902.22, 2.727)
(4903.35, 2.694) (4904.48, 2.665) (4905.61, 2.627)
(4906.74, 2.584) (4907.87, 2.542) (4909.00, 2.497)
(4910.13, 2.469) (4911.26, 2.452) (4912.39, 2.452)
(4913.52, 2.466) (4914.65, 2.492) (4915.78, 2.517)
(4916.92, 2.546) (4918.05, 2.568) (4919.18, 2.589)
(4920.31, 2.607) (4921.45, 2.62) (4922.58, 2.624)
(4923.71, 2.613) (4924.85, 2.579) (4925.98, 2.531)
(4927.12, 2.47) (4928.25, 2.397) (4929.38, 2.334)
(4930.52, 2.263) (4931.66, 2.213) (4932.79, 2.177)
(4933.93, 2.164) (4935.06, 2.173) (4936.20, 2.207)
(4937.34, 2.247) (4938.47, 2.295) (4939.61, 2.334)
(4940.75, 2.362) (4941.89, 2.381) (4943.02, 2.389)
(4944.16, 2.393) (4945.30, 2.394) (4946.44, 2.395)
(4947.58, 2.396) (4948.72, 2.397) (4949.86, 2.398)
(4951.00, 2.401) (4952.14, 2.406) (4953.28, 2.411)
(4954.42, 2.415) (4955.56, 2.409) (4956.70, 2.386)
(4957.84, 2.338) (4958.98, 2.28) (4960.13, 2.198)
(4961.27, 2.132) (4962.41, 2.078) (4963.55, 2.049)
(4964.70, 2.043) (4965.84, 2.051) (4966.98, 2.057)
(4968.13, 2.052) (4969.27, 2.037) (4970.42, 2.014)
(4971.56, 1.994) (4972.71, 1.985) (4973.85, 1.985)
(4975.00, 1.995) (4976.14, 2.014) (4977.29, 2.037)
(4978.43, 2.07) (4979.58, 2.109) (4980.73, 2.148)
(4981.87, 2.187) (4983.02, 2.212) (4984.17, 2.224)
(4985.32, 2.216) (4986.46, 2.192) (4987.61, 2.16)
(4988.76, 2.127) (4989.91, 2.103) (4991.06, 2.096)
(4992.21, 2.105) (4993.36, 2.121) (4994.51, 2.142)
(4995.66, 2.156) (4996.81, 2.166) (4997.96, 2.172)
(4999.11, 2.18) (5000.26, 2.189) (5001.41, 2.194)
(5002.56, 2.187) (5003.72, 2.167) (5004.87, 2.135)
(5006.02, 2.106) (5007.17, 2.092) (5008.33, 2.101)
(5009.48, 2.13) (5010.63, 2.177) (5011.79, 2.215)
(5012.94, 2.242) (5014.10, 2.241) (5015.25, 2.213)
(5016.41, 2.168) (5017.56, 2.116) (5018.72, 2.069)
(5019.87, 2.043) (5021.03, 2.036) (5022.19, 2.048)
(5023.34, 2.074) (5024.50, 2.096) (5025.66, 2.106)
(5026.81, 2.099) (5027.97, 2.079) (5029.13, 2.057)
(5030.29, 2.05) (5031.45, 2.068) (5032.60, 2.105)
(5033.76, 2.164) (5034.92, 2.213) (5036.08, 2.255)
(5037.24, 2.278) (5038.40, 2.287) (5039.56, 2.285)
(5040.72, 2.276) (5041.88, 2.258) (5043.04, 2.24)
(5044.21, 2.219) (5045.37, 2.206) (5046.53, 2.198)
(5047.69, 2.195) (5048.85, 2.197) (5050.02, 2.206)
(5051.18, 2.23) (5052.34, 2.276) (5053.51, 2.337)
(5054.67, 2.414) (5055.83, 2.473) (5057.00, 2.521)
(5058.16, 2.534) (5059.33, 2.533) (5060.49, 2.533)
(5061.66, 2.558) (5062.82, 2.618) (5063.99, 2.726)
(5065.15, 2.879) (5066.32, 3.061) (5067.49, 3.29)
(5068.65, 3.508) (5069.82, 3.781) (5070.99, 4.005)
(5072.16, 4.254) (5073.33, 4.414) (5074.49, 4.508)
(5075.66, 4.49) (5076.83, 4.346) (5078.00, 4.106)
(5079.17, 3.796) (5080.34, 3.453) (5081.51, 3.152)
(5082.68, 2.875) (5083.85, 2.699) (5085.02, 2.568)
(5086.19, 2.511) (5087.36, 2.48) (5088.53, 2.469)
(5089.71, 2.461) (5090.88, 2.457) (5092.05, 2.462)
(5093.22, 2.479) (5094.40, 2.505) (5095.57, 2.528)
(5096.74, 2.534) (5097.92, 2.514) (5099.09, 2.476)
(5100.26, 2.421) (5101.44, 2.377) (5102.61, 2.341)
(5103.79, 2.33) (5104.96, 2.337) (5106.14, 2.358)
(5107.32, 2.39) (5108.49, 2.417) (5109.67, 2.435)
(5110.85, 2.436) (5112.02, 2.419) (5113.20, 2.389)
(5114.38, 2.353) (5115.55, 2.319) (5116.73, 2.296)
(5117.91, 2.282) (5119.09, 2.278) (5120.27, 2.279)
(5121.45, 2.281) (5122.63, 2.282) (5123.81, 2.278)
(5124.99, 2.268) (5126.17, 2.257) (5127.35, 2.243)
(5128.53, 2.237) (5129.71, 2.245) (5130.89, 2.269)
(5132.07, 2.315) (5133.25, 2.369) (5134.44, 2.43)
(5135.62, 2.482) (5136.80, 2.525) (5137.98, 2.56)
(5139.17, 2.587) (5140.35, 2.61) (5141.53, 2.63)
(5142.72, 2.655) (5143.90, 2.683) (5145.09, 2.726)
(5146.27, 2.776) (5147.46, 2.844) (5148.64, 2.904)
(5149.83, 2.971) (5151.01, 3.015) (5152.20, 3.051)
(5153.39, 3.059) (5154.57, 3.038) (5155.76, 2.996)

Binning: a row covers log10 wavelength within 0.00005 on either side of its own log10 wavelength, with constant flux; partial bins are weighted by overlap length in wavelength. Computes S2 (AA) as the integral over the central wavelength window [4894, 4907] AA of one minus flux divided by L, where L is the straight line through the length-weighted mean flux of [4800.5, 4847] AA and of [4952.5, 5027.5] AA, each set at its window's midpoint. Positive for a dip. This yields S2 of 5.46 AA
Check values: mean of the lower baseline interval 6.95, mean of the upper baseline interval 2.14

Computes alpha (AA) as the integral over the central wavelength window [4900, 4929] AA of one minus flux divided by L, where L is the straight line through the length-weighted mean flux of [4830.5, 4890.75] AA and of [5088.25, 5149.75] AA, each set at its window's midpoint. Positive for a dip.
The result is 9.2 AA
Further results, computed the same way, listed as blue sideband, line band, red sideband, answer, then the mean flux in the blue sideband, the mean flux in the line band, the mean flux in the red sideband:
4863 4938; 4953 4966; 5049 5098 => 2.9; 2.85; 2.23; 2.96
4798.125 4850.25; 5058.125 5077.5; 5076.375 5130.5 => -2.4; 6.81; 3.44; 2.55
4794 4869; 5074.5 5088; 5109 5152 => -1.3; 6.04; 3.36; 2.48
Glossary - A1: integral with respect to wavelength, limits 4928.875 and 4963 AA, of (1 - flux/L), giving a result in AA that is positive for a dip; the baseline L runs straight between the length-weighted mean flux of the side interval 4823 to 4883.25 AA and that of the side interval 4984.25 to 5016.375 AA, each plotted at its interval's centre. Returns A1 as 8.0 AA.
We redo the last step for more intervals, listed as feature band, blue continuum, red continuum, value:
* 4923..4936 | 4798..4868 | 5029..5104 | 6.5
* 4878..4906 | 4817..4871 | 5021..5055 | 9.4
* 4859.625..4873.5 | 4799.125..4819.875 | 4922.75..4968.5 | 5.1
